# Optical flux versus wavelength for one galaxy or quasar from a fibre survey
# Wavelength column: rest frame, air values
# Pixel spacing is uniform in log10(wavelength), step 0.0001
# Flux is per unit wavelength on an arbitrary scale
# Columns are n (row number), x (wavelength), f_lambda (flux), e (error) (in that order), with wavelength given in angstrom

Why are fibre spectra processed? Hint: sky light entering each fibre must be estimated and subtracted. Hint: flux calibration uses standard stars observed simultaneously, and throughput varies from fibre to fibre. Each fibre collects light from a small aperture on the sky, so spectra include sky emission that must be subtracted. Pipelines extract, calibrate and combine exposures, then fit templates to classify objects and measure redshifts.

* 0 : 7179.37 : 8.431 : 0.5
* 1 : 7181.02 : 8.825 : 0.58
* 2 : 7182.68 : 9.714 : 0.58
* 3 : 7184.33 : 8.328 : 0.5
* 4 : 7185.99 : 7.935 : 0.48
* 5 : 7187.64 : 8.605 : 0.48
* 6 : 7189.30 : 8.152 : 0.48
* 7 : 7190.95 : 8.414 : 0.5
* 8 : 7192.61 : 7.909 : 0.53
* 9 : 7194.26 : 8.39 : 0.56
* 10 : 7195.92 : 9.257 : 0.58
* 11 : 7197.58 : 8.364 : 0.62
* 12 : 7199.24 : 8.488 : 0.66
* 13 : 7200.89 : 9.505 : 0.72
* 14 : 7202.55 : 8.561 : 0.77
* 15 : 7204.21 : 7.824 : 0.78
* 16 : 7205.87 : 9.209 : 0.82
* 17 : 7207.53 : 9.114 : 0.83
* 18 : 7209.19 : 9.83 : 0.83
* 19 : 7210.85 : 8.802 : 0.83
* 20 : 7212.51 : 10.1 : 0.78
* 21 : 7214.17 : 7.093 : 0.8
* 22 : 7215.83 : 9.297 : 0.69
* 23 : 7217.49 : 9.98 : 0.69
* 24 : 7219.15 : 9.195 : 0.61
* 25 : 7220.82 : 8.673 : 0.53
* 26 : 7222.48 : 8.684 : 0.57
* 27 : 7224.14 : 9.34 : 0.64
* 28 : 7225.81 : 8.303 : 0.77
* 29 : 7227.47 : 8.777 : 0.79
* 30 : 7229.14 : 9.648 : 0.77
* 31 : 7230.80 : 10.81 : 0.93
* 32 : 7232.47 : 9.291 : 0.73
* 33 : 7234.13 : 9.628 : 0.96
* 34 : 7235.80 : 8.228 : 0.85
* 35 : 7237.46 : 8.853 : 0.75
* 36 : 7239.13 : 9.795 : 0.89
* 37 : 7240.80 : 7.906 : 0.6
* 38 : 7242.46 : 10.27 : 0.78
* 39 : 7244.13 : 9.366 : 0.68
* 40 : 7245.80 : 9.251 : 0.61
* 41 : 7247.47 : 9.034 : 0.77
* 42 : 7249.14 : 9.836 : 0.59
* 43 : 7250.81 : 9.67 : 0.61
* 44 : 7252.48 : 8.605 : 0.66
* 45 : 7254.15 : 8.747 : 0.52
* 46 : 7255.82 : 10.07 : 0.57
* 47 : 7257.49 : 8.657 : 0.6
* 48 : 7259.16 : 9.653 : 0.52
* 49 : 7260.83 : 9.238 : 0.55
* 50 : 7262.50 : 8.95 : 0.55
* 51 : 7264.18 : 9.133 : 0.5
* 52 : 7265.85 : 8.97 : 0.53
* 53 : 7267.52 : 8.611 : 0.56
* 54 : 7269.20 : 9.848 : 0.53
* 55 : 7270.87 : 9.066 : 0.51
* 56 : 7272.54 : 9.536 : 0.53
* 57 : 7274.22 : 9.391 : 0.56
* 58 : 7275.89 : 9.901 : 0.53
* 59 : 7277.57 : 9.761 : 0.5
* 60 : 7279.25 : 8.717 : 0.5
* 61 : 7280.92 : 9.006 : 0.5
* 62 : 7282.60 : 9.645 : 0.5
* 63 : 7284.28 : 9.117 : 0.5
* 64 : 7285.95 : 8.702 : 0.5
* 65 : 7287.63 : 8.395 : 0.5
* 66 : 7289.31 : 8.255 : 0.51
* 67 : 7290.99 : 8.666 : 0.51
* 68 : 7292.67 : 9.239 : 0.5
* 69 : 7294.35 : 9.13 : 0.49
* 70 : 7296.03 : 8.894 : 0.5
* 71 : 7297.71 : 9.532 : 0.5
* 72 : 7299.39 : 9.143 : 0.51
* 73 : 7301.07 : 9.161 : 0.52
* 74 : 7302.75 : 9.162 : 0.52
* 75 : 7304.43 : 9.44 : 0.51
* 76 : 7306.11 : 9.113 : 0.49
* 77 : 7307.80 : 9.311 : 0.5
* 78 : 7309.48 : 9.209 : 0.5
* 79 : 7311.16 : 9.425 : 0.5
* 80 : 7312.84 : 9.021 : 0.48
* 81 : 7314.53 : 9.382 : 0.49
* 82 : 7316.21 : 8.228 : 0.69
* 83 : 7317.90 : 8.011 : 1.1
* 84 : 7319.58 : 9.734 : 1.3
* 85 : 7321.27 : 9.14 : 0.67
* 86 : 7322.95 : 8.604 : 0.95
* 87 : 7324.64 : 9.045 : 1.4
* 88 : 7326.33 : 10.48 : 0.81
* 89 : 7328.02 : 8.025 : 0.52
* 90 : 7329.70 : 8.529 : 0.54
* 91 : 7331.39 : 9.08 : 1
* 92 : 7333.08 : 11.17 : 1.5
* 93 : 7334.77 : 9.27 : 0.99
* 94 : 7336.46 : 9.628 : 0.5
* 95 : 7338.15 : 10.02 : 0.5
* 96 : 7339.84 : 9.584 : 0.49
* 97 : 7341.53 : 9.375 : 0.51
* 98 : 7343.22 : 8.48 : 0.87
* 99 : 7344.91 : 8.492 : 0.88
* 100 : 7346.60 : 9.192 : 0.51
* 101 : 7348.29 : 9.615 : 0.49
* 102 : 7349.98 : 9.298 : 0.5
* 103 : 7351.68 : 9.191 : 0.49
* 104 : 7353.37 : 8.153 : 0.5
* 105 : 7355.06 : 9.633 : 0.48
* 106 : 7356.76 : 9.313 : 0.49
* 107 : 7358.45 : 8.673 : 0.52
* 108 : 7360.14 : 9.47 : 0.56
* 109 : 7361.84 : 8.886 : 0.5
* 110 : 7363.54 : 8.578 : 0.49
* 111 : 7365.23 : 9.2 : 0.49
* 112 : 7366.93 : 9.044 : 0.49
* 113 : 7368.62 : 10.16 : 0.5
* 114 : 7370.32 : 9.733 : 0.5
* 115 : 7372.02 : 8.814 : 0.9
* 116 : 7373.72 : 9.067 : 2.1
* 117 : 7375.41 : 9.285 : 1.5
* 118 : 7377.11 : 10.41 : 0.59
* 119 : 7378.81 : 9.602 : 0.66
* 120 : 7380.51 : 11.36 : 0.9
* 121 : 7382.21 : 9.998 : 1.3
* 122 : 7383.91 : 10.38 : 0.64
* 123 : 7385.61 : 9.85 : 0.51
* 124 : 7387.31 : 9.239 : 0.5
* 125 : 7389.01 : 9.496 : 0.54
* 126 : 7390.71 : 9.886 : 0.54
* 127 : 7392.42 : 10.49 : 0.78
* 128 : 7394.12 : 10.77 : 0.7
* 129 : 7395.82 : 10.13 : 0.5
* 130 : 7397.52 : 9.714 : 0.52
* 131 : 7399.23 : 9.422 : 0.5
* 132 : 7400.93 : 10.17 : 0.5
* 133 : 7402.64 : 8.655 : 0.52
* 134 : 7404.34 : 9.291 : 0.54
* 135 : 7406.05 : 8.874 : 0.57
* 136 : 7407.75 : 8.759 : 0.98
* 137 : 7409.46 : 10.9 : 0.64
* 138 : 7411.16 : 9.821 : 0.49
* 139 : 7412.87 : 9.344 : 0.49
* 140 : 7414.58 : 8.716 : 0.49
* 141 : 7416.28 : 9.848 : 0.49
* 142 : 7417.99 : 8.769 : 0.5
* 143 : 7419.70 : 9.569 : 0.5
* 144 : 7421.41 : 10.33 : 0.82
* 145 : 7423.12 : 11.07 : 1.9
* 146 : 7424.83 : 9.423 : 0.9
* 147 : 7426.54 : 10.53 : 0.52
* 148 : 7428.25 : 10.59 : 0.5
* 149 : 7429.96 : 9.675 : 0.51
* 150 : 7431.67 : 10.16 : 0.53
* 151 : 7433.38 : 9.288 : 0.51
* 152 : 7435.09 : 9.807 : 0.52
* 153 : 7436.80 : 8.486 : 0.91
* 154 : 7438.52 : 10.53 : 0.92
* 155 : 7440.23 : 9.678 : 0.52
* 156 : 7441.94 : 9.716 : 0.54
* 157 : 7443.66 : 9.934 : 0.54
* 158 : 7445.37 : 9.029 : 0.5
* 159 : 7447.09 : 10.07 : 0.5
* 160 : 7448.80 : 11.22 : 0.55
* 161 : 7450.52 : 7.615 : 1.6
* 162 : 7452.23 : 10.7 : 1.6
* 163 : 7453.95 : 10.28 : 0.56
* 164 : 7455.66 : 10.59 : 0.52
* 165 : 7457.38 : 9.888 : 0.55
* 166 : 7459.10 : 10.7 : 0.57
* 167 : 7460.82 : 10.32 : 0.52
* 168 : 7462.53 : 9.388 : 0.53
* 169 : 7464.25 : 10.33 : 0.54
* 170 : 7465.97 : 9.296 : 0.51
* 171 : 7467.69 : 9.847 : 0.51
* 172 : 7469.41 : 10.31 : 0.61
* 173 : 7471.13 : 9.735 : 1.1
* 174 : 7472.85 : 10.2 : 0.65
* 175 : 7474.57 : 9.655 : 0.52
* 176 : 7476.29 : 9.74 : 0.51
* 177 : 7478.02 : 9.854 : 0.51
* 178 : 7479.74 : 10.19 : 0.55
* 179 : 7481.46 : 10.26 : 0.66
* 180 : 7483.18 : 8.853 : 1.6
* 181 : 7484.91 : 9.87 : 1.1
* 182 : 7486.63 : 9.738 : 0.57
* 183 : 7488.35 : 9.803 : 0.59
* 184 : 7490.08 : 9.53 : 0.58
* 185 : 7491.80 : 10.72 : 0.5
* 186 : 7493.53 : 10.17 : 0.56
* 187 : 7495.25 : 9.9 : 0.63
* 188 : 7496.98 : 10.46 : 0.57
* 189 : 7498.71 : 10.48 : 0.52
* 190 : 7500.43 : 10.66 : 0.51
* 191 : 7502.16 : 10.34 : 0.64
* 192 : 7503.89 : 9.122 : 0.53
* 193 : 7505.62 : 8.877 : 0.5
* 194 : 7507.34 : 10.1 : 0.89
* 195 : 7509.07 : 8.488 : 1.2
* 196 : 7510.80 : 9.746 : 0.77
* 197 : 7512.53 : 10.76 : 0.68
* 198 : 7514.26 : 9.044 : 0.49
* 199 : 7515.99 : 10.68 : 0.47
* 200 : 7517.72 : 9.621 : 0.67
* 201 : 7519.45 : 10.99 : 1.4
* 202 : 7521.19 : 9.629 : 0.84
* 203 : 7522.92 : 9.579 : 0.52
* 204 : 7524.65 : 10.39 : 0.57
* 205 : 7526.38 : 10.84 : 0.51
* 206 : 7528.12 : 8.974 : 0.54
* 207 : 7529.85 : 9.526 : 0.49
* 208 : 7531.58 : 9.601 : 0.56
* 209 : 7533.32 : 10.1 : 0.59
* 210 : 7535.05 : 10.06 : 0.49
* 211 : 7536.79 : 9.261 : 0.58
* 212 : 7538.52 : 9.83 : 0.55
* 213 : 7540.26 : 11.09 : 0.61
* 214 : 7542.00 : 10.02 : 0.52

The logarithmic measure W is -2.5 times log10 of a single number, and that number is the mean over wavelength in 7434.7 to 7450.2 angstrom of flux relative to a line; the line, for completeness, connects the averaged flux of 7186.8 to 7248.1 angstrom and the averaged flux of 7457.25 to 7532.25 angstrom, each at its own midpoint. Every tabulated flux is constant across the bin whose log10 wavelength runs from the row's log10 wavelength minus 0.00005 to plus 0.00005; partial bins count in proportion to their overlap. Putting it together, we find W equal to 0.00 mag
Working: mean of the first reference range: 8.97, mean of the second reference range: 9.92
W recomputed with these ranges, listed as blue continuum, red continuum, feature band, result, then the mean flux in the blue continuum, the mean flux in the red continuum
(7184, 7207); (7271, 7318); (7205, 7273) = -0.05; 8.51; 9.11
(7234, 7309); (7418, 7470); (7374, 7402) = -0.03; 9.16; 9.92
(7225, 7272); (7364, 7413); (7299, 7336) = 0.03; 9.23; 9.72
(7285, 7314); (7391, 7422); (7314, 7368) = 0.02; 9.05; 9.64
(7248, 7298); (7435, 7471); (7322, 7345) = 0.01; 9.16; 9.89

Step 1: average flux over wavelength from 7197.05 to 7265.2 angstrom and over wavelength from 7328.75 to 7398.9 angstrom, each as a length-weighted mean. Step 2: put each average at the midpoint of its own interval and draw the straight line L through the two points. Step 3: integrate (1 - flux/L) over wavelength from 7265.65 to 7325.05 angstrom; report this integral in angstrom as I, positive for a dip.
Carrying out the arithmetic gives 1.4 angstrom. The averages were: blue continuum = 9.12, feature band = 9.1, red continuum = 9.52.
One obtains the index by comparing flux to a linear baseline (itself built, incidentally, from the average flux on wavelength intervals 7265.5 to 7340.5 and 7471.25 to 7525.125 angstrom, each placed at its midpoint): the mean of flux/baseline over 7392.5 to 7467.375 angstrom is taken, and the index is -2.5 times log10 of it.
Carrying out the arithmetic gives -0.017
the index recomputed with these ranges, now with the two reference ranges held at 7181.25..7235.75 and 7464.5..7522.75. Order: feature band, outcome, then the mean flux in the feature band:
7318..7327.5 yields 0.01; 9.24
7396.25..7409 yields 0.03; 9.35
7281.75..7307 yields 0.02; 9.04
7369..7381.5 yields -0.03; 9.77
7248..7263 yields -0.02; 9.27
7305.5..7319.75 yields 0.03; 9.02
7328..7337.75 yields -0.01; 9.42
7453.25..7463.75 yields -0.05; 10.2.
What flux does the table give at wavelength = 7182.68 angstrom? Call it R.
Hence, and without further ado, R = 9.714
